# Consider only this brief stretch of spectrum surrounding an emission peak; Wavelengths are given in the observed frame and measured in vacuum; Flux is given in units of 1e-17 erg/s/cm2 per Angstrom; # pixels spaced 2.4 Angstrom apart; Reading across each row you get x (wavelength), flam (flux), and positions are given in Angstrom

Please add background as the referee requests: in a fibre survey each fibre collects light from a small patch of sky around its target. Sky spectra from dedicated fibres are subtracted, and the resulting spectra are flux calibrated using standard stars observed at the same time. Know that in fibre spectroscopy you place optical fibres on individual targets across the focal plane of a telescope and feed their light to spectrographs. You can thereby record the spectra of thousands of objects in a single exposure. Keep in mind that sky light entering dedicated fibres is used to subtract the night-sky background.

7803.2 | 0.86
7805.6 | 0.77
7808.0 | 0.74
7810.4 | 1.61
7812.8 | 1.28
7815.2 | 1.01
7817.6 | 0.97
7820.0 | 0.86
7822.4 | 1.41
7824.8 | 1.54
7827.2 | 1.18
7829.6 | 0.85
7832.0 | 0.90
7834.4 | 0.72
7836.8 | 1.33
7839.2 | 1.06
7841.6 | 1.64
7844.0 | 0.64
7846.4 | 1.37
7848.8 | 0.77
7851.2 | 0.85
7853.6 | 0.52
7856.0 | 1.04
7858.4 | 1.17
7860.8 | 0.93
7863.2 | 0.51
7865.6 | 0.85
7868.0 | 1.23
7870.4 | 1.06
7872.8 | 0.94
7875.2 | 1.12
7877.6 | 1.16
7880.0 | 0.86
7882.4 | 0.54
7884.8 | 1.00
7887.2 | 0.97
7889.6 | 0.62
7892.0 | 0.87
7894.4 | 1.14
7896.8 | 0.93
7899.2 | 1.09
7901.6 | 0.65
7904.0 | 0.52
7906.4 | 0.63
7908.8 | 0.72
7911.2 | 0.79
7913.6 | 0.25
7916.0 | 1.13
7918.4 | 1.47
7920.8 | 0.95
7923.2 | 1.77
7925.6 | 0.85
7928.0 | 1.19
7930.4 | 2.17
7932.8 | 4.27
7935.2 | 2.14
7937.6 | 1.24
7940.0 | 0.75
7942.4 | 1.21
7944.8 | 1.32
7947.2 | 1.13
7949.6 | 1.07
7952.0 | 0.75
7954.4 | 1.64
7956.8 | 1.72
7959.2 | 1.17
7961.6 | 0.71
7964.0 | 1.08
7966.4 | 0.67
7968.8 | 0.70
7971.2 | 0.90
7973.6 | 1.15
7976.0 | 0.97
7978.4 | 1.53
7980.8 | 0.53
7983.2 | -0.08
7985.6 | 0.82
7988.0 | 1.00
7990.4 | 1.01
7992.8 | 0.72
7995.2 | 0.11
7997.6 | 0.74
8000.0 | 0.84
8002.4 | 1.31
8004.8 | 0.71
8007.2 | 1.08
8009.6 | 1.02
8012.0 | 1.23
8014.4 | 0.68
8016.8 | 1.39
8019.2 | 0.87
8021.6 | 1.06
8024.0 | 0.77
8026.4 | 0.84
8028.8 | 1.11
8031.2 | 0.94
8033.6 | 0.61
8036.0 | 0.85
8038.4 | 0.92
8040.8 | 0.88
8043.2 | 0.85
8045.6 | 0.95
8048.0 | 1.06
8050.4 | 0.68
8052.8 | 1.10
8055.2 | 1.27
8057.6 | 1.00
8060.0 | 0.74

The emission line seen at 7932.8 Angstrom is Halpha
